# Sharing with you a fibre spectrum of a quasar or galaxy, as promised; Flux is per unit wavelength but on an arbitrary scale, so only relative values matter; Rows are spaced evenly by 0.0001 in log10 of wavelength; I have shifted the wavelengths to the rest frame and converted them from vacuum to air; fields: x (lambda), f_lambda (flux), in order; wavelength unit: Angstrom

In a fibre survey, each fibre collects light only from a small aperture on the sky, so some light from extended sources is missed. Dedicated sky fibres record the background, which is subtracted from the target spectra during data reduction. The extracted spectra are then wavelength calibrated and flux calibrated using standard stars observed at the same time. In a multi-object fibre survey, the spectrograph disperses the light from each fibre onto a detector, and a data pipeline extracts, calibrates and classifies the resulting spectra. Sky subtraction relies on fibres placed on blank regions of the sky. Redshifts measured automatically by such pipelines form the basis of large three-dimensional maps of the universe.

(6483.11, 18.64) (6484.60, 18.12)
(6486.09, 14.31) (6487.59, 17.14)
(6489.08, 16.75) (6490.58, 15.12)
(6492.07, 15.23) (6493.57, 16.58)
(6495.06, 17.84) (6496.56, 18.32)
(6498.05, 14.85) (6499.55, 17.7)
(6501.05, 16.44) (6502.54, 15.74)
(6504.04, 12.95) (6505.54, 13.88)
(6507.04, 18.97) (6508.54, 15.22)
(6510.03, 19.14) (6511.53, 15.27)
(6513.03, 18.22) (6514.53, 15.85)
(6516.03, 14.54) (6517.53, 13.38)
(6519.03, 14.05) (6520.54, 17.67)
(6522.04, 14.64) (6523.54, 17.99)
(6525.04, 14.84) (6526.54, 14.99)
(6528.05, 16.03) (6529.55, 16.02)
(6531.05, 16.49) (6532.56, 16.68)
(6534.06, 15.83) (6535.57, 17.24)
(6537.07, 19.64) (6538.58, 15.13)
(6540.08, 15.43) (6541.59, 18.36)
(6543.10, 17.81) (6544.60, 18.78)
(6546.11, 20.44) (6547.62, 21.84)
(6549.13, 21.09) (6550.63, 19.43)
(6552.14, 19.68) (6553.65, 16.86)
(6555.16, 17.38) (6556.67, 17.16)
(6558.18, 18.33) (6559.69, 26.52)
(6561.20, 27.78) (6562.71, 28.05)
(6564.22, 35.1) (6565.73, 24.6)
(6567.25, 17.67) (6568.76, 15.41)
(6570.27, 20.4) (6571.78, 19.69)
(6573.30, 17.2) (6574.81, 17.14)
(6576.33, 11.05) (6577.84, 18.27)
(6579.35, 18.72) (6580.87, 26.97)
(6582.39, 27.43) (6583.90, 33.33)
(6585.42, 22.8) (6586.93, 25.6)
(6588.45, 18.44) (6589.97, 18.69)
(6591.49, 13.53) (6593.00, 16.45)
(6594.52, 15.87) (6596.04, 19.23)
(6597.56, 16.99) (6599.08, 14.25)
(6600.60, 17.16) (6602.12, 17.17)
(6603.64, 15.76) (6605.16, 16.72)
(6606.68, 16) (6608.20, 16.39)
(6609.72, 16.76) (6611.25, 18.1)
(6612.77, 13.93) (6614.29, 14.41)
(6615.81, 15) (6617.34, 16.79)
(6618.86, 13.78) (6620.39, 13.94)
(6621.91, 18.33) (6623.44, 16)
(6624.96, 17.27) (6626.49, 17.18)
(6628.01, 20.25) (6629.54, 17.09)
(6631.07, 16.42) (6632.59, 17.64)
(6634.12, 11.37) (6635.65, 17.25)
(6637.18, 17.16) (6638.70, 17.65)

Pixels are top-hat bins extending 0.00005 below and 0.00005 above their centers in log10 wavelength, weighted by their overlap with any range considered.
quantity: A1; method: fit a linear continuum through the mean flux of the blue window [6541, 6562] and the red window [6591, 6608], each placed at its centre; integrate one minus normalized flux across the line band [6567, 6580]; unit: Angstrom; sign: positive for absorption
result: 0.8 Angstrom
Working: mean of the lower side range 20.1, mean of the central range 17.3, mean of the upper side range 16.3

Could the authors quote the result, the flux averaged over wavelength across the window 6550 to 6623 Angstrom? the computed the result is 19.1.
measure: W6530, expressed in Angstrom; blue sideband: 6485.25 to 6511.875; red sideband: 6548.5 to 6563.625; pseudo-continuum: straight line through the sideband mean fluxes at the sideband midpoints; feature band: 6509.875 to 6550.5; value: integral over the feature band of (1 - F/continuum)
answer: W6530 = 4.54 Angstrom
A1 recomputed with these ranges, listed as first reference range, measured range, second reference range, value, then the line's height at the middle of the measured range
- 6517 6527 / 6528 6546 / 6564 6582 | -0.4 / 16.7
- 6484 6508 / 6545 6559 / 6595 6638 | -2.5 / 16.3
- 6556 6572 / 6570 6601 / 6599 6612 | 0.2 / 19.6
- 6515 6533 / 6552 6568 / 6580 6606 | -4.5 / 17.8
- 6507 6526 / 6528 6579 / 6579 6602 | -3.2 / 18.2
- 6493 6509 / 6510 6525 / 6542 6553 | 1.4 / 17.5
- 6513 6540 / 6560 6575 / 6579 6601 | -3.1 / 18.9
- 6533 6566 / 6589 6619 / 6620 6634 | 3.0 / 18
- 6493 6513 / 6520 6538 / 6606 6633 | 0.0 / 16.4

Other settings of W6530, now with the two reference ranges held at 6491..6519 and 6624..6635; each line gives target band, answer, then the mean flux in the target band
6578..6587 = -4.8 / 25.3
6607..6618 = 0.5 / 15.9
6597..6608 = 0.2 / 16.3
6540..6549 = -1.6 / 19.2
